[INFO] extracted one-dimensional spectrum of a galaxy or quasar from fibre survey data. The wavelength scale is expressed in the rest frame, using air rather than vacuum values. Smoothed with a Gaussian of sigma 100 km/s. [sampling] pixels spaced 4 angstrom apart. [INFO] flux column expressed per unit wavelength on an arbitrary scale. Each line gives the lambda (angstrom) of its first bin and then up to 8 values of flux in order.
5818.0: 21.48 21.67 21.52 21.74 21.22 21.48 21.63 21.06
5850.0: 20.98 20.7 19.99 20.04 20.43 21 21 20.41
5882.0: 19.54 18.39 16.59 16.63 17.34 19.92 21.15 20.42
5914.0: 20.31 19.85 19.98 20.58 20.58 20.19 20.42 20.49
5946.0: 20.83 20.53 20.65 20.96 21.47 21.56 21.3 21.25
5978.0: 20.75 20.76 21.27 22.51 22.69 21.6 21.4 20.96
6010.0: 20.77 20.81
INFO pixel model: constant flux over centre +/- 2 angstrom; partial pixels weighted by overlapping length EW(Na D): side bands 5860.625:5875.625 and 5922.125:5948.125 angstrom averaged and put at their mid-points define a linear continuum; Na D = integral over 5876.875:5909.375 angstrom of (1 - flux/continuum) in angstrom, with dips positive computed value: 2.85 angstrom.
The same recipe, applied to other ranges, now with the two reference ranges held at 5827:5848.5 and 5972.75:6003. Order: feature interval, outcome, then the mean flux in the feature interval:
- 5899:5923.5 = 1.51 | 20.2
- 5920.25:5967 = 1.81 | 20.7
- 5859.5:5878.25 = 0.76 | 20.6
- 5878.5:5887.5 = 0.93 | 19.2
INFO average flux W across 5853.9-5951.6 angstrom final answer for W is 19.9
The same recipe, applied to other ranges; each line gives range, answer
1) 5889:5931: 19.4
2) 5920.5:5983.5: 20.8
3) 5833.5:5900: 19.9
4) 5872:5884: 20.3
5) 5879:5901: 17.9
